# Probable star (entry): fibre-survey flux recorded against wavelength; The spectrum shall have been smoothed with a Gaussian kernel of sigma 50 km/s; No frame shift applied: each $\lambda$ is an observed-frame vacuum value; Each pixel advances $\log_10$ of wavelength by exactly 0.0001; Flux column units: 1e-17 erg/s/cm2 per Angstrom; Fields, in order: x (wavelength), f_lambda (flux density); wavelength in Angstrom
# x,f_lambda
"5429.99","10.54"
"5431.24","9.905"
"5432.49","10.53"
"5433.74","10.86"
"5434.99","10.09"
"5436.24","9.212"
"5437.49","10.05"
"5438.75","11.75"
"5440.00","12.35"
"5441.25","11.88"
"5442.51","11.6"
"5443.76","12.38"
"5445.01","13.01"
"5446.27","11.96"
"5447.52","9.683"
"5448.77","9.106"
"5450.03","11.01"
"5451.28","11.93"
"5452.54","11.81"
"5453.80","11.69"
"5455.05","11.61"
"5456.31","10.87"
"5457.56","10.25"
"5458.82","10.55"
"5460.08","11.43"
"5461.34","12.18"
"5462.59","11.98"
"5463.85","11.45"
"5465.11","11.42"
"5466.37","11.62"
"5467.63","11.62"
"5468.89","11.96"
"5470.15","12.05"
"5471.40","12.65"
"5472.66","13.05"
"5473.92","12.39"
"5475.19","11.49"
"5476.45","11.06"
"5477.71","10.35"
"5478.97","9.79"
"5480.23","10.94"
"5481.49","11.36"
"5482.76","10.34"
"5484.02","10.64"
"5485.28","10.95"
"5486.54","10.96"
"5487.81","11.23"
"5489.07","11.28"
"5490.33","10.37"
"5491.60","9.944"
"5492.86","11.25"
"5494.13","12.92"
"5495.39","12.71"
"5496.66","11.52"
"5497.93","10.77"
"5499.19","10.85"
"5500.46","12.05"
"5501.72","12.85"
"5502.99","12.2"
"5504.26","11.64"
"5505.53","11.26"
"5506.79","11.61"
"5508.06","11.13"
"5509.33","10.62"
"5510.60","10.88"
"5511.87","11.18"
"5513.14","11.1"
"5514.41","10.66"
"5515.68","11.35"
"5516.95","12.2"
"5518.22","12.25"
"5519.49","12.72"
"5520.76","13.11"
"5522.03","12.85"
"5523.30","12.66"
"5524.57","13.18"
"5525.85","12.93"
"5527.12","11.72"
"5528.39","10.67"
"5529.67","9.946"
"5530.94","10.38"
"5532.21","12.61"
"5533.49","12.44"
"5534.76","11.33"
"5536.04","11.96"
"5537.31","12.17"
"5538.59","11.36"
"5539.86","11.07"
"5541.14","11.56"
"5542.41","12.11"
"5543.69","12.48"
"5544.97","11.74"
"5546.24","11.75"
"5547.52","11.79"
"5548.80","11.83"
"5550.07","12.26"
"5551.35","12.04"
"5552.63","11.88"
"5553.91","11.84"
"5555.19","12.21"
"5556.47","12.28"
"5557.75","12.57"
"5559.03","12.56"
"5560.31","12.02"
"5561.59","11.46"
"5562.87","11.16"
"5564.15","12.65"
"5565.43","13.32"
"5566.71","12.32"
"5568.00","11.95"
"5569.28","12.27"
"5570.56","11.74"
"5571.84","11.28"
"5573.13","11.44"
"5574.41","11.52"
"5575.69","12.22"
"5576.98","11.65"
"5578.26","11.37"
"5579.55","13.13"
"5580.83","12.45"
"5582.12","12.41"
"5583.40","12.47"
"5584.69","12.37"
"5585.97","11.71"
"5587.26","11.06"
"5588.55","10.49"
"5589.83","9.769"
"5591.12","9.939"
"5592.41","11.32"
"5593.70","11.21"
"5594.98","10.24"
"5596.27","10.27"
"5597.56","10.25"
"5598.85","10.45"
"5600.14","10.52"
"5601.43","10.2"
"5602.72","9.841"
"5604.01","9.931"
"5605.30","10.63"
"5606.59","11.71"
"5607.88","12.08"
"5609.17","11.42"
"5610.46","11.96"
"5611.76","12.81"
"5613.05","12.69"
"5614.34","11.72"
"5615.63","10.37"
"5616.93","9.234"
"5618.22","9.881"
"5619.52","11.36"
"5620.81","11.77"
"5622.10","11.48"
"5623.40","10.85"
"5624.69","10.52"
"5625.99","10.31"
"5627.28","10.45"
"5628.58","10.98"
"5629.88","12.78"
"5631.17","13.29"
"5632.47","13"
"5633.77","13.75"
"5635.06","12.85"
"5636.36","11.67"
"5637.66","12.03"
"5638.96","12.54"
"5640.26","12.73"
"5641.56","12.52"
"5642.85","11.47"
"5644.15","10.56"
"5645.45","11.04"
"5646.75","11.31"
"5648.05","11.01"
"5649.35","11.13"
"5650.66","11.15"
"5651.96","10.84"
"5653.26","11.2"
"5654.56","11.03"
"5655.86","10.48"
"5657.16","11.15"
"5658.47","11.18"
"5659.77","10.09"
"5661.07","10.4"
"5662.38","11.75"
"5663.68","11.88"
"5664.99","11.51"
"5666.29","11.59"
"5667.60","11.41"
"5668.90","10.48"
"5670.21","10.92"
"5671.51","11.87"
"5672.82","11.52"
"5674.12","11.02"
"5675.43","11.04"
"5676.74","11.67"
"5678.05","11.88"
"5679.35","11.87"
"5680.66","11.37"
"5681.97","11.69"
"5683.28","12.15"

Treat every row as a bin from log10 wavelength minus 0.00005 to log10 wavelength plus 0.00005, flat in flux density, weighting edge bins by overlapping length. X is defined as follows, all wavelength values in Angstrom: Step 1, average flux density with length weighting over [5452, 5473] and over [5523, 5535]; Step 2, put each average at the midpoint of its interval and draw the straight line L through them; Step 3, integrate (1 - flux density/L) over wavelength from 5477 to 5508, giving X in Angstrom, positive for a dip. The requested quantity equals 1.2 Angstrom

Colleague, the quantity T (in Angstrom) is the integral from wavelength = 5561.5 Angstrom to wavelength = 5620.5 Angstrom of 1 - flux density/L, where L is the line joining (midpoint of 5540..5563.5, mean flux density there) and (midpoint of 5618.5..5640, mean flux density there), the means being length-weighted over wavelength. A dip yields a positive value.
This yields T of 2.7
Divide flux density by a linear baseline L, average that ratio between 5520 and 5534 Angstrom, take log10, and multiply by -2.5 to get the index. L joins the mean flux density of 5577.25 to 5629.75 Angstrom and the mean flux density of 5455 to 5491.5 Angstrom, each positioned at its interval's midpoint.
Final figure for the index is -0.078 mag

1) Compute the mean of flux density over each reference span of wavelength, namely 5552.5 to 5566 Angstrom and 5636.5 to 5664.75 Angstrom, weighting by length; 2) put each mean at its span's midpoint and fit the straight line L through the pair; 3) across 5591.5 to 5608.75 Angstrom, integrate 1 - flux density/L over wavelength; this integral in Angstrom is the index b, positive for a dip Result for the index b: 1.7 Angstrom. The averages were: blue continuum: 12.2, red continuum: 11.3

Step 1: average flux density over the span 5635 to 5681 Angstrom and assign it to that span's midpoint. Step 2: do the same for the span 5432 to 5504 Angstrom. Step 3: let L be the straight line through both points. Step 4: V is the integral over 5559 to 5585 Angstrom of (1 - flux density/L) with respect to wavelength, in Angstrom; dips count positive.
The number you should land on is -1.63 Angstrom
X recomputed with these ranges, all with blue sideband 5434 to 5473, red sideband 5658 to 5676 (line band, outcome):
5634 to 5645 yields -0.9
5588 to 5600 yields 0.9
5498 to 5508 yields -0.3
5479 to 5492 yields 0.7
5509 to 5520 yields -0.1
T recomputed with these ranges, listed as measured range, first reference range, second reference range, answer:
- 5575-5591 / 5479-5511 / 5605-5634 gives -0.4 Angstrom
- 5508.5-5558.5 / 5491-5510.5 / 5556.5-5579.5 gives -0.3 Angstrom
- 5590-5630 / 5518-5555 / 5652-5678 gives 2.1 Angstrom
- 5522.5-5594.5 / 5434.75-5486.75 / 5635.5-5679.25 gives -3.1 Angstrom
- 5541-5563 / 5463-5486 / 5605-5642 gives -0.8 Angstrom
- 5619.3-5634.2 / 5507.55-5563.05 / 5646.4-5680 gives -0.4 Angstrom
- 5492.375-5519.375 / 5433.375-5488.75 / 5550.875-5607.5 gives -0.5 Angstrom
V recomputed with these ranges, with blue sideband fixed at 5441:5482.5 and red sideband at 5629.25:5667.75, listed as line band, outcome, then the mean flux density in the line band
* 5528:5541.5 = 0.1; 11.4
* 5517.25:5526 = -1.0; 12.8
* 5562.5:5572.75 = -0.5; 12.1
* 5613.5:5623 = 0.6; 10.9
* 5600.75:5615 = 0.3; 11.4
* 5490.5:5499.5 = 0.1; 11.4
